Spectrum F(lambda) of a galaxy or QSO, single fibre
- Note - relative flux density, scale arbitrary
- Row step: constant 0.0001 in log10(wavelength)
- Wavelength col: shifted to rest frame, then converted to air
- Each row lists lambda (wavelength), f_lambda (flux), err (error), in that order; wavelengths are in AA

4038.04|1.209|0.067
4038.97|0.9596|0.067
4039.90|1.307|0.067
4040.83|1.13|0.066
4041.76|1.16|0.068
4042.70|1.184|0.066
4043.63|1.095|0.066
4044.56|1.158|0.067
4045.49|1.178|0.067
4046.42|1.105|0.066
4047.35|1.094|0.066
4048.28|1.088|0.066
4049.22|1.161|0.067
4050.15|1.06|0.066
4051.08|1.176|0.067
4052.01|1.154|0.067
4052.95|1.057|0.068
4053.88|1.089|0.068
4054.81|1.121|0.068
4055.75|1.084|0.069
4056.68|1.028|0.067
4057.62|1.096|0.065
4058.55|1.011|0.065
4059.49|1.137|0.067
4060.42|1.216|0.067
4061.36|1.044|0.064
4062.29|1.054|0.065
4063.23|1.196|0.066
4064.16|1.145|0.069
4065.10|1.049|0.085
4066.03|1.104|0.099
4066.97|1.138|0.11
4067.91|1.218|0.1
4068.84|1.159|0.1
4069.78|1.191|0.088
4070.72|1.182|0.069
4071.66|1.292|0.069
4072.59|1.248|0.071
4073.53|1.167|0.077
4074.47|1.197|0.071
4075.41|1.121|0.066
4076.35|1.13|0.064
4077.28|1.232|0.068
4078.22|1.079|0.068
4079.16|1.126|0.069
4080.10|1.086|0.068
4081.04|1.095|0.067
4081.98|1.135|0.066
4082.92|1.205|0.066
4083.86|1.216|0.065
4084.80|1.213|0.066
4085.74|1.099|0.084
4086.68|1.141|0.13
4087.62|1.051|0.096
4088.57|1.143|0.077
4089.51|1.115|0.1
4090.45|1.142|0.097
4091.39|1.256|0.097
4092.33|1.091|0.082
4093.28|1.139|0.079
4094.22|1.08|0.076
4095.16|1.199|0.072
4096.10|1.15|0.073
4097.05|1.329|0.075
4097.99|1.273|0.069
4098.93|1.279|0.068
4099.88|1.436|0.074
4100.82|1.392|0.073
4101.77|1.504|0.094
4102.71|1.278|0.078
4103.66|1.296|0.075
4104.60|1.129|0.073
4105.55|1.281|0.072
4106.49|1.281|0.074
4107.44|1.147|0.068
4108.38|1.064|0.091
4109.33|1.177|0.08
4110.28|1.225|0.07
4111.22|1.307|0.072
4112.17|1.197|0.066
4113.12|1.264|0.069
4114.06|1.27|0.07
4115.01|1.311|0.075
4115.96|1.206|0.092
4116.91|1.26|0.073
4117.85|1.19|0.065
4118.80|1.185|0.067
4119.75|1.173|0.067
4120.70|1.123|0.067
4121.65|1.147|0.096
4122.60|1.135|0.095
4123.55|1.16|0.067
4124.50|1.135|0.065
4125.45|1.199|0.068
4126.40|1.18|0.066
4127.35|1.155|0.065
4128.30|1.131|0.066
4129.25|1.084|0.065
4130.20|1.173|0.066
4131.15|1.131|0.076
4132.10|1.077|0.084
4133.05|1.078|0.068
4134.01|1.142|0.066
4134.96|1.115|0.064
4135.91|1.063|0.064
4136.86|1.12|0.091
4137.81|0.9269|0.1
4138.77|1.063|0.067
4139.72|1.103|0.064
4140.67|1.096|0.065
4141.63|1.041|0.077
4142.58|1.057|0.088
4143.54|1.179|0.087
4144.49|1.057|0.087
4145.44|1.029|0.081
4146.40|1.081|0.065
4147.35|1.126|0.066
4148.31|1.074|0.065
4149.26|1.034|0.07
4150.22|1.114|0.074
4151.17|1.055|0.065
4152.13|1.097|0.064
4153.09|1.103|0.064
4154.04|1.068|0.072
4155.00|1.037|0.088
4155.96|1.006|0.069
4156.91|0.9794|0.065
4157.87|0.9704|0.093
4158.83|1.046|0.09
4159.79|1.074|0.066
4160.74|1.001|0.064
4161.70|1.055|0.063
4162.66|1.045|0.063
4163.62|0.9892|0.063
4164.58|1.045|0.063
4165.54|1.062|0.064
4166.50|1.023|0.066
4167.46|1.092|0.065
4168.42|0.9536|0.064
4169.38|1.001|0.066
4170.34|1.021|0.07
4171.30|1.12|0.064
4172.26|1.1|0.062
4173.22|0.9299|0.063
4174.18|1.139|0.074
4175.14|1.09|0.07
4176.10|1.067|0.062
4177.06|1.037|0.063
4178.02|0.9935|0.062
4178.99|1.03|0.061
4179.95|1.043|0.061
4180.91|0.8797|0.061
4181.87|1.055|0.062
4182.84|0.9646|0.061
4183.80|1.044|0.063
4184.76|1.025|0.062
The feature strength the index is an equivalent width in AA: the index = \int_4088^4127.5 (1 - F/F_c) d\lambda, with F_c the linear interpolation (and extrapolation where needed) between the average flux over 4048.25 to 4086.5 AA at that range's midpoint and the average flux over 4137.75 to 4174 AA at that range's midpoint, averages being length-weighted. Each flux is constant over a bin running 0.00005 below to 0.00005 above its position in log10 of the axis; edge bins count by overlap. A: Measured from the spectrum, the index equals -4.2 AA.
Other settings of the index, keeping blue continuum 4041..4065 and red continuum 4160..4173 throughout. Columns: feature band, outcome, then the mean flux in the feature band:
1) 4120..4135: -1.0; 1.14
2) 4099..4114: -2.6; 1.27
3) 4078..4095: -0.7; 1.14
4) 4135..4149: -0.3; 1.07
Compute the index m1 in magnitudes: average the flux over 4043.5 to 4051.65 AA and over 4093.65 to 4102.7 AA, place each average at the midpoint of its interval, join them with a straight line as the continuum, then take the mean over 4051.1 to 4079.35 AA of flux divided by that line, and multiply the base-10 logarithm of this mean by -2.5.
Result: 0.04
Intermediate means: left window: 1.13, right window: 1.29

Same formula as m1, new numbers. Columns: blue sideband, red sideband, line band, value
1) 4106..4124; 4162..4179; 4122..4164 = 0.04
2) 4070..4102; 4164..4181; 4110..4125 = -0.07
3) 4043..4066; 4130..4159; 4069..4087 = -0.06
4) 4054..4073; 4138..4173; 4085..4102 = -0.09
